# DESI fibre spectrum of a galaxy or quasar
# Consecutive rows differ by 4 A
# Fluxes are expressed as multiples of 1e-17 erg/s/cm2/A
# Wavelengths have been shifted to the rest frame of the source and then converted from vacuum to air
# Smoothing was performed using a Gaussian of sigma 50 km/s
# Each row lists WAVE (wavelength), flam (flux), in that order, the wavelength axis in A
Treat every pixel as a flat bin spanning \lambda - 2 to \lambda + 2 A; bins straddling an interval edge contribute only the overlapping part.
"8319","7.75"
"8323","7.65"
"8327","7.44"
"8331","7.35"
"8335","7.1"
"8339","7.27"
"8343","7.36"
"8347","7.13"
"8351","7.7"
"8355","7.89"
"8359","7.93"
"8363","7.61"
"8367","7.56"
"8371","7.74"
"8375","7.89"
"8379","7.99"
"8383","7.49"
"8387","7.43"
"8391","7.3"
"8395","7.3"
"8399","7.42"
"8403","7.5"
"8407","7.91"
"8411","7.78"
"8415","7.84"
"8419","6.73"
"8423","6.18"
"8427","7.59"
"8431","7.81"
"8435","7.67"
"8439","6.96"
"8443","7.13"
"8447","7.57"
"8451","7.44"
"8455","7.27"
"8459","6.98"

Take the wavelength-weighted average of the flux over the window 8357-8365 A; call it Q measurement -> 7.77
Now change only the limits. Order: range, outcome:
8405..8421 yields 7.57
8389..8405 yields 7.38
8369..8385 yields 7.78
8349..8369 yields 7.74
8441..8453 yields 7.38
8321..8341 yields 7.36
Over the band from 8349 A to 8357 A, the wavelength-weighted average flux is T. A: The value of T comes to 7.79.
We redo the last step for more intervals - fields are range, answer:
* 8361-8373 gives 7.64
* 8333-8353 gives 7.31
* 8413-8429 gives 7.08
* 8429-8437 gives 7.74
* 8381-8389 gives 7.46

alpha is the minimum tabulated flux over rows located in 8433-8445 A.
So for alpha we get 6.96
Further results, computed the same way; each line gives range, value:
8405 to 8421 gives 6.73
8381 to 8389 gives 7.43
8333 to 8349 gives 7.1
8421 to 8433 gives 6.18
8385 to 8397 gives 7.3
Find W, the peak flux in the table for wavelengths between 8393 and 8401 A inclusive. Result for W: 7.42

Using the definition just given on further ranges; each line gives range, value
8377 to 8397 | 7.99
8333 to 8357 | 7.89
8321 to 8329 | 7.65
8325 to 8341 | 7.44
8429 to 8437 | 7.81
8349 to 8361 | 7.93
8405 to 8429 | 7.91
